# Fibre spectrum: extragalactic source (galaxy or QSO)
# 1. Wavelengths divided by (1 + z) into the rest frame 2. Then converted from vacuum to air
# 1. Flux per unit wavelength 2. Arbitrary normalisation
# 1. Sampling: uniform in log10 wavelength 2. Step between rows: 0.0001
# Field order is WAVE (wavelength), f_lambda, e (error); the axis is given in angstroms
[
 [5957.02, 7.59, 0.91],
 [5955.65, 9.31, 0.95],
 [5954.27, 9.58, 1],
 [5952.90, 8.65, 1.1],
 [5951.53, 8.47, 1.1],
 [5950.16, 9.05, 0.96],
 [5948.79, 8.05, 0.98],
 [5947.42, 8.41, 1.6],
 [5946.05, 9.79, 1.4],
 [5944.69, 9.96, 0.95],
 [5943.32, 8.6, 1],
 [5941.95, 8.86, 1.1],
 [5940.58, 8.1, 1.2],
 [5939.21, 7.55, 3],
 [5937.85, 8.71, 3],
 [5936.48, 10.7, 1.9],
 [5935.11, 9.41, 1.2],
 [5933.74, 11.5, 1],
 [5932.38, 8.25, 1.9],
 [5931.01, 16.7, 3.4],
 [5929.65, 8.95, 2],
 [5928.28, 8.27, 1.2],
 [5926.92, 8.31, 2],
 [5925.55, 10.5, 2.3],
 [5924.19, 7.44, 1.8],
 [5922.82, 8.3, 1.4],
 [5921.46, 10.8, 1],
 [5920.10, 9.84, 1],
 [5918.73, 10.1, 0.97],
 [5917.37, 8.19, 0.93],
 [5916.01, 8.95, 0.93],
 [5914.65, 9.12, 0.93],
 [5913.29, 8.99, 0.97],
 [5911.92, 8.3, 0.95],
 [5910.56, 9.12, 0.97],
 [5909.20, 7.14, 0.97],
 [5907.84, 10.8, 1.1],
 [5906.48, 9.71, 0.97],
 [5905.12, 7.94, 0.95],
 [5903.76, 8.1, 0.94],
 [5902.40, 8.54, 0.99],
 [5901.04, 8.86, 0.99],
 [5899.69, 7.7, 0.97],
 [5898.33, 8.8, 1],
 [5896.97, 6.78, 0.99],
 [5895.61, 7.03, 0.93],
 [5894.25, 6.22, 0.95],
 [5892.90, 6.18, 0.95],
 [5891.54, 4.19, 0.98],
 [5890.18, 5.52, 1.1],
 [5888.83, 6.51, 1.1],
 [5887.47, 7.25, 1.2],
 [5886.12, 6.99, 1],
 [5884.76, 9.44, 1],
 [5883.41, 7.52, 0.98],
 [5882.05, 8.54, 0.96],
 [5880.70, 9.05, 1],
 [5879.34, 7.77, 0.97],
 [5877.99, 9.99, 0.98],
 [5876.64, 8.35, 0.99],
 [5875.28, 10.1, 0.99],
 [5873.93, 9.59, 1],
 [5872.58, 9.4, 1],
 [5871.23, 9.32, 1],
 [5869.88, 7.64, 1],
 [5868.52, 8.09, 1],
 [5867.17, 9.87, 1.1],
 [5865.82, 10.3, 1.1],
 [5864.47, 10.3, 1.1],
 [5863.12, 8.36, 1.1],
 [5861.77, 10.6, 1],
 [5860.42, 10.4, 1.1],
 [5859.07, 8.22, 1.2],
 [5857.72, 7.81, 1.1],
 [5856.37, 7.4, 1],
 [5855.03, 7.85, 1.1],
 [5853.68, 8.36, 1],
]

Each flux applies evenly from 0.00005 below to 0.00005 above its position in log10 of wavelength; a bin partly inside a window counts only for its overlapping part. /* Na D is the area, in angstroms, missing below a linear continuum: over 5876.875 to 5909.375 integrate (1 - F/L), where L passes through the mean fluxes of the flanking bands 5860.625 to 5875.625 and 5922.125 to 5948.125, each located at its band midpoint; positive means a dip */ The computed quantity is 5.6 angstroms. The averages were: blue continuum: 9.43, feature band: 7.79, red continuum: 9.39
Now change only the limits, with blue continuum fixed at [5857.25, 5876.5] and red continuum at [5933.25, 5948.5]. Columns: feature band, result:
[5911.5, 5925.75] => 0.1 angstroms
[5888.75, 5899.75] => 3.3 angstroms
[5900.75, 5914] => 0.7 angstroms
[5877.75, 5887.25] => 0.9 angstroms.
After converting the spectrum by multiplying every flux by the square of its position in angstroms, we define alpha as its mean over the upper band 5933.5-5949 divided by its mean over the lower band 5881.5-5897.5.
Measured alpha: 1.36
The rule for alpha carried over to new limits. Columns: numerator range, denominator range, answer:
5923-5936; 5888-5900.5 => 1.52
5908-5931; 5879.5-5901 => 1.28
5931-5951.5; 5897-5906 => 1.14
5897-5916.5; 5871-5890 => 1.03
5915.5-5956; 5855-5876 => 1.05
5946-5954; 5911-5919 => 0.99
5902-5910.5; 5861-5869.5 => 0.93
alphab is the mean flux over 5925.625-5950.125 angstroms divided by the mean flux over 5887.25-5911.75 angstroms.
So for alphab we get 1.24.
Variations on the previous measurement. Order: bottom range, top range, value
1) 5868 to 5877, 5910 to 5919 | 1.00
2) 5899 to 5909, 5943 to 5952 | 1.02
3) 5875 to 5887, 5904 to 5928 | 1.05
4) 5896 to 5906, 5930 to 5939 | 1.31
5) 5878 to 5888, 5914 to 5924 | 1.12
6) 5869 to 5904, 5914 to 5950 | 1.18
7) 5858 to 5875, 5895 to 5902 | 0.84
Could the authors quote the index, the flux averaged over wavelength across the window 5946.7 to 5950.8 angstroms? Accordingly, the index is 8.51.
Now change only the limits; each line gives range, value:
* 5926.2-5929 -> 8.31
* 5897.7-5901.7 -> 8.46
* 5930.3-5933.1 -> 12.5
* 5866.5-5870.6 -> 8.53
